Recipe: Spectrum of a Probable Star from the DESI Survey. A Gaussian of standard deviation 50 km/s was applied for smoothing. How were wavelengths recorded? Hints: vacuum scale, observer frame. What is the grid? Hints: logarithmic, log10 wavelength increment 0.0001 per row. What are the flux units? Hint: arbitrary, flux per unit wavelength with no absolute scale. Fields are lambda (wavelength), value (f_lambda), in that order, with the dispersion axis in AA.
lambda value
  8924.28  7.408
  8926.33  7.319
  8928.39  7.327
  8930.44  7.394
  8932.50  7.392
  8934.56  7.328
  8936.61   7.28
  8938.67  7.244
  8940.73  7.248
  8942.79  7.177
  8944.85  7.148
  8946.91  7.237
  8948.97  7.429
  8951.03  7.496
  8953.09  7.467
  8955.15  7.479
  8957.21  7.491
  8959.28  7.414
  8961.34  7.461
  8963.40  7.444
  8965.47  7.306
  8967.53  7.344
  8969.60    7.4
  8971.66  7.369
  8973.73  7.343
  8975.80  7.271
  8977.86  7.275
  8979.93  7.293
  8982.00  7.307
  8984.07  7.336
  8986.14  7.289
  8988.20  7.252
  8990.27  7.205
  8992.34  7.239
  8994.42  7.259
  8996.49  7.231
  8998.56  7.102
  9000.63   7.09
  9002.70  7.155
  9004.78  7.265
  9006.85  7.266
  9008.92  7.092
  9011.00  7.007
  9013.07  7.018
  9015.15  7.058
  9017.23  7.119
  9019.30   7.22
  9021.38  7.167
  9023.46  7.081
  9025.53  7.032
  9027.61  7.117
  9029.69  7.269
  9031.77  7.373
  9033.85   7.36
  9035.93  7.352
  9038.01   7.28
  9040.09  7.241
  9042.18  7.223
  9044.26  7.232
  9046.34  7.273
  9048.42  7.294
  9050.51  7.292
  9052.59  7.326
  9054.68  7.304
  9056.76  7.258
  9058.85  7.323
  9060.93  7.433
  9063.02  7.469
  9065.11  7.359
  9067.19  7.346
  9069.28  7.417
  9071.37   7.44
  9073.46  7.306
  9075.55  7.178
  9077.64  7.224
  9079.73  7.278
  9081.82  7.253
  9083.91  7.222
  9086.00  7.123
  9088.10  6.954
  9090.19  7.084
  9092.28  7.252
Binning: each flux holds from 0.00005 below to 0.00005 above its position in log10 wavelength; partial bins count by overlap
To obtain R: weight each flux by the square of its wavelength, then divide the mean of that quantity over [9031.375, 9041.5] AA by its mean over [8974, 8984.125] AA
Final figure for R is 1.0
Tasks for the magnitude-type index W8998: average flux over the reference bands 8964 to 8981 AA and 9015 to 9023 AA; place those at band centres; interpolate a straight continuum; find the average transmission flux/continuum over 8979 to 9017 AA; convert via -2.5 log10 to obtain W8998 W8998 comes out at 0.005 mag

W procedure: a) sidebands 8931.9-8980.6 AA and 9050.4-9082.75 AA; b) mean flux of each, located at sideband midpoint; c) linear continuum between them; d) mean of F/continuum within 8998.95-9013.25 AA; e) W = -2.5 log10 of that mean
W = 0.030 mag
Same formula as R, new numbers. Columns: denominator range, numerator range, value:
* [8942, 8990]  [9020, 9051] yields 1.00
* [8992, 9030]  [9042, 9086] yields 1.03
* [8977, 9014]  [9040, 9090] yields 1.03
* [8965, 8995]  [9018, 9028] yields 0.99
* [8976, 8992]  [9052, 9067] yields 1.03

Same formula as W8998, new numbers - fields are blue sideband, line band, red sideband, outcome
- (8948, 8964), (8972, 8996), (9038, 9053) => 0.02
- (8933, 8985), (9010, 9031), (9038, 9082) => 0.03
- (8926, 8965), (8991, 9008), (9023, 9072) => 0.02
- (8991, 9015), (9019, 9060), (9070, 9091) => -0.01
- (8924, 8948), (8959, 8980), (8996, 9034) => -0.02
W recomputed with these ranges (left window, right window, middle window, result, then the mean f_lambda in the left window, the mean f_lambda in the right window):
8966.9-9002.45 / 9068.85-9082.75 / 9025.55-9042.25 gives 0.003 mag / 7.27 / 7.29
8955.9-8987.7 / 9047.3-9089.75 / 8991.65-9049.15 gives 0.019 mag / 7.36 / 7.29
